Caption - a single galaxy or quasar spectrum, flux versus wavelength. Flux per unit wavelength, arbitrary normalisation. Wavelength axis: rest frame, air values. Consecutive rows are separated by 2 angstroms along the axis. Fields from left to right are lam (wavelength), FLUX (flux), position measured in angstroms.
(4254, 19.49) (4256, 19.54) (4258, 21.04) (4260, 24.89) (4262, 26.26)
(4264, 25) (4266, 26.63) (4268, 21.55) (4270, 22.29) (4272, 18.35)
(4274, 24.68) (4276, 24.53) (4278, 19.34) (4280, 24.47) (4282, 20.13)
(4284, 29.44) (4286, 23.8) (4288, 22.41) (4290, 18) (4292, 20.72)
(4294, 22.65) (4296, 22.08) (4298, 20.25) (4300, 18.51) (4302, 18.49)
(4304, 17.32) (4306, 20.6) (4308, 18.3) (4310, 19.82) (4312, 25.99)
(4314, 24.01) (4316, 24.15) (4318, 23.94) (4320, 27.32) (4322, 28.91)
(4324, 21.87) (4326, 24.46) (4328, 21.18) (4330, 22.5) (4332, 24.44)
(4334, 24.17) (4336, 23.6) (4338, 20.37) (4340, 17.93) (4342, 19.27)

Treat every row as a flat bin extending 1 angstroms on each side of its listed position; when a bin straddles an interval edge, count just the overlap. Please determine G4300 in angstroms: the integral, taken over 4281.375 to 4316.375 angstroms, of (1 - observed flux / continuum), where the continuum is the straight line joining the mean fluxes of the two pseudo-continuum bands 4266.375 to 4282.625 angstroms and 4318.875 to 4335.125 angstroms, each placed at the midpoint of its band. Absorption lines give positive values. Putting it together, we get 2.6 angstroms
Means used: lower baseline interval 22.1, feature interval 21.4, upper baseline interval 24.3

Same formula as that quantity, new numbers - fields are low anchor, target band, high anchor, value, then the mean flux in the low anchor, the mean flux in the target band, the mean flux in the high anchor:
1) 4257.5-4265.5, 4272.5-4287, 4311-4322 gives 0.8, 24.6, 23.6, 25.4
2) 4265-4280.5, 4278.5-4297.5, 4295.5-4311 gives -1.3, 22.7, 22.5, 19.3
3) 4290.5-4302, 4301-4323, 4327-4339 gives -1.1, 20.5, 22.6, 22.7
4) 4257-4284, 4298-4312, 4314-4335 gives 2.6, 23.3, 19.5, 24.3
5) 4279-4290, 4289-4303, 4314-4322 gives 2.4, 23.5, 20.1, 25.5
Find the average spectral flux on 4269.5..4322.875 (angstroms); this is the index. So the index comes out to 22.2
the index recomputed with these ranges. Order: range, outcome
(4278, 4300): 22.1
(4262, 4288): 23.4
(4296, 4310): 19.2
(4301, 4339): 22.7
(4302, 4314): 20.5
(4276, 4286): 23.5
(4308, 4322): 24.1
